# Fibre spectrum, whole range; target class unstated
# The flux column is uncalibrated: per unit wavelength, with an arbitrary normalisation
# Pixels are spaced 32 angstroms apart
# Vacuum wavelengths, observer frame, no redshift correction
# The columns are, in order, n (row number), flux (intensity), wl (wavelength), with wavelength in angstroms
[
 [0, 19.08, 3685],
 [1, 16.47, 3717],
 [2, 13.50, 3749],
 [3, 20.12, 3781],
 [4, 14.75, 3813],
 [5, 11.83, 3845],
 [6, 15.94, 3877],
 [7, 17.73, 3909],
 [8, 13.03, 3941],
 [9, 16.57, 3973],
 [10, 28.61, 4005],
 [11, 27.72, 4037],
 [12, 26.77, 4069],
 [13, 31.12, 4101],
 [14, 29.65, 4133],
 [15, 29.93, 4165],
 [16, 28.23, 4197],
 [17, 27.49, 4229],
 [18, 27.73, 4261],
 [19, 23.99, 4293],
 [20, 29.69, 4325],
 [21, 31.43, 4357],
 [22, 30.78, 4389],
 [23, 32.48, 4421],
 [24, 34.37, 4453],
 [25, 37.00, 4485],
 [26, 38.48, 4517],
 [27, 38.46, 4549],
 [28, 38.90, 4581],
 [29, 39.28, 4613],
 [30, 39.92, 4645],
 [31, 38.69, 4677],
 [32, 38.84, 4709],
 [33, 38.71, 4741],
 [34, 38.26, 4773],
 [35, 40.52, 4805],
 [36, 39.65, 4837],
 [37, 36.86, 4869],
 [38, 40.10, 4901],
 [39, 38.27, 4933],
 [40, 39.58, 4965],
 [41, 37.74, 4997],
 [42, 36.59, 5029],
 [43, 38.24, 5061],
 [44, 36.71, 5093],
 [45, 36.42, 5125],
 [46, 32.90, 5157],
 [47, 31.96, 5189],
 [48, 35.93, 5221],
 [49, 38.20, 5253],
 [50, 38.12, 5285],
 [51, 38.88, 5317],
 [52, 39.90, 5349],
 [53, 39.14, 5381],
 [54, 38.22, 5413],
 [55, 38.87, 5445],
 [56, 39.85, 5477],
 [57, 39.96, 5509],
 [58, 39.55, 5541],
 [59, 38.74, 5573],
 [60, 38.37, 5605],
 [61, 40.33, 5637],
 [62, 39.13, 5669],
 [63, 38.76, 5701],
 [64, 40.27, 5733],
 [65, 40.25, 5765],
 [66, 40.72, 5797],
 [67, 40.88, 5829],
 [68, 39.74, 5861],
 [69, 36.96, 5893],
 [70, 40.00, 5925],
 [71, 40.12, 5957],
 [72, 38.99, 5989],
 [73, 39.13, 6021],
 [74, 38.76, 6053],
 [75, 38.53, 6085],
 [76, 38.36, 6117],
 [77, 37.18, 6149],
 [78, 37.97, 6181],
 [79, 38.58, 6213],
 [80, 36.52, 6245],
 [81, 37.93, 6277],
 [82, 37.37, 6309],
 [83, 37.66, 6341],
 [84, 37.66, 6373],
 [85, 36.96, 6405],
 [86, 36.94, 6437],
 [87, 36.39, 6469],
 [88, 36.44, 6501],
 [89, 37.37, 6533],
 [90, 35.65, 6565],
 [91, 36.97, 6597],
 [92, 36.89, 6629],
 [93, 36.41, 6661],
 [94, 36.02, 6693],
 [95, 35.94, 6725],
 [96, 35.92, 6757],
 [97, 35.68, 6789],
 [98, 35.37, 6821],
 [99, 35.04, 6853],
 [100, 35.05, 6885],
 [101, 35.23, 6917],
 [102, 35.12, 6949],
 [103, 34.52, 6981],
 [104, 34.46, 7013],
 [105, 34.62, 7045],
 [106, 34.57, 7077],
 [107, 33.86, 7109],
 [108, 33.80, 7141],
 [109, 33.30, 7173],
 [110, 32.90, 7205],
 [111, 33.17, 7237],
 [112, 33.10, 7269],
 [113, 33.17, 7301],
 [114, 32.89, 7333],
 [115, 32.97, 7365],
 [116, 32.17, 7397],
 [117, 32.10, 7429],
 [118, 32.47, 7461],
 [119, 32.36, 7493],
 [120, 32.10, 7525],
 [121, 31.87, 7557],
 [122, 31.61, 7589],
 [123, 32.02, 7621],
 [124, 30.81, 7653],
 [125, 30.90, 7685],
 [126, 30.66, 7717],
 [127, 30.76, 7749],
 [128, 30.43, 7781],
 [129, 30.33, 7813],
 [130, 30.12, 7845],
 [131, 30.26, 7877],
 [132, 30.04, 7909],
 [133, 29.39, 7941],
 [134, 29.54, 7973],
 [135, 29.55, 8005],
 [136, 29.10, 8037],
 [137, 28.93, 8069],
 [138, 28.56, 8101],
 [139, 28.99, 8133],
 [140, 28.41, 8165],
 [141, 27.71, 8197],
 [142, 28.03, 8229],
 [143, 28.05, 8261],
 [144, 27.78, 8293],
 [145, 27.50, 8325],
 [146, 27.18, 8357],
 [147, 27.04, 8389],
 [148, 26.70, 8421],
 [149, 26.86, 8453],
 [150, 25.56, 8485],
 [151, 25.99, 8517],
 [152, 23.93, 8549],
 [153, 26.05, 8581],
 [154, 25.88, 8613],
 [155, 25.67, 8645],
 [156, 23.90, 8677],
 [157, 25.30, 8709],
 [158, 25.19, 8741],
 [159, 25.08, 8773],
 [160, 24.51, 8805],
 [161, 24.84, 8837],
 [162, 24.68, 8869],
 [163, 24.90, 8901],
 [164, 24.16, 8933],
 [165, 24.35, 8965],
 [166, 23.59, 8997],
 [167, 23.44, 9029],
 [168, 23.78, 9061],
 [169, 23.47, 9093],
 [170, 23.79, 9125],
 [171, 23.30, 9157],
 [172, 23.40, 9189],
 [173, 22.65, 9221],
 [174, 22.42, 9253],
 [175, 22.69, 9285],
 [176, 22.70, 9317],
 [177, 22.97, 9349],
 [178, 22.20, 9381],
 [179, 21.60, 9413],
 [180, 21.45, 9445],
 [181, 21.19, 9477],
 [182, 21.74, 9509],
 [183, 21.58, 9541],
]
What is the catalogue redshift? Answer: 0.000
